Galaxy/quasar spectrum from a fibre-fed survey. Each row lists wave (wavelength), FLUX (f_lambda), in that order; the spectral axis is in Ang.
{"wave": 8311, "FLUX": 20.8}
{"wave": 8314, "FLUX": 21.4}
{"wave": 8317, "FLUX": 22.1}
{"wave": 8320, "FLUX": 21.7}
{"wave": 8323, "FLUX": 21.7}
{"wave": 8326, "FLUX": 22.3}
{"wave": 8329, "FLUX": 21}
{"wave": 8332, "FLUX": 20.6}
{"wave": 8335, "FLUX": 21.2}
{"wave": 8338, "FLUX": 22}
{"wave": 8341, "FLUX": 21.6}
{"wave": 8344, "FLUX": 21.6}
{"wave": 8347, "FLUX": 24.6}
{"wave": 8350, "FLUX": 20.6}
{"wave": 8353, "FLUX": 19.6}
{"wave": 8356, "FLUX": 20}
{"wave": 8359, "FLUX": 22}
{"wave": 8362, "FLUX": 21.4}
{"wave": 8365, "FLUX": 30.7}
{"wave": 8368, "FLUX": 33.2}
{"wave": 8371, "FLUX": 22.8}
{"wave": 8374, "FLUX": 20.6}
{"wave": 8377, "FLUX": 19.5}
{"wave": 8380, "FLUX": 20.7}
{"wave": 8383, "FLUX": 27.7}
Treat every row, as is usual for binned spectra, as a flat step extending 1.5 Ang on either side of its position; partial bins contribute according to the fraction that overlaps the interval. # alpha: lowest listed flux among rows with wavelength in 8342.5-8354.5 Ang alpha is 19.6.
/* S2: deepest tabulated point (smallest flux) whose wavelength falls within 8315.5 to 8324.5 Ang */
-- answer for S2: 21.7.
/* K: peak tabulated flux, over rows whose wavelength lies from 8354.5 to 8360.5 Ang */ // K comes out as 22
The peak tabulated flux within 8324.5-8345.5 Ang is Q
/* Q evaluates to 22.3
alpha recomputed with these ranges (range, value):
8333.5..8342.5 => 21.2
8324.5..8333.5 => 20.6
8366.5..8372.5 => 22.8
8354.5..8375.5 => 20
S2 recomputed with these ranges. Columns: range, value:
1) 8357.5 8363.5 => 21.4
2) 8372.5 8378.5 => 19.5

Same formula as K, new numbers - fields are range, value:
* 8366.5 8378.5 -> 33.2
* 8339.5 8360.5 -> 24.6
